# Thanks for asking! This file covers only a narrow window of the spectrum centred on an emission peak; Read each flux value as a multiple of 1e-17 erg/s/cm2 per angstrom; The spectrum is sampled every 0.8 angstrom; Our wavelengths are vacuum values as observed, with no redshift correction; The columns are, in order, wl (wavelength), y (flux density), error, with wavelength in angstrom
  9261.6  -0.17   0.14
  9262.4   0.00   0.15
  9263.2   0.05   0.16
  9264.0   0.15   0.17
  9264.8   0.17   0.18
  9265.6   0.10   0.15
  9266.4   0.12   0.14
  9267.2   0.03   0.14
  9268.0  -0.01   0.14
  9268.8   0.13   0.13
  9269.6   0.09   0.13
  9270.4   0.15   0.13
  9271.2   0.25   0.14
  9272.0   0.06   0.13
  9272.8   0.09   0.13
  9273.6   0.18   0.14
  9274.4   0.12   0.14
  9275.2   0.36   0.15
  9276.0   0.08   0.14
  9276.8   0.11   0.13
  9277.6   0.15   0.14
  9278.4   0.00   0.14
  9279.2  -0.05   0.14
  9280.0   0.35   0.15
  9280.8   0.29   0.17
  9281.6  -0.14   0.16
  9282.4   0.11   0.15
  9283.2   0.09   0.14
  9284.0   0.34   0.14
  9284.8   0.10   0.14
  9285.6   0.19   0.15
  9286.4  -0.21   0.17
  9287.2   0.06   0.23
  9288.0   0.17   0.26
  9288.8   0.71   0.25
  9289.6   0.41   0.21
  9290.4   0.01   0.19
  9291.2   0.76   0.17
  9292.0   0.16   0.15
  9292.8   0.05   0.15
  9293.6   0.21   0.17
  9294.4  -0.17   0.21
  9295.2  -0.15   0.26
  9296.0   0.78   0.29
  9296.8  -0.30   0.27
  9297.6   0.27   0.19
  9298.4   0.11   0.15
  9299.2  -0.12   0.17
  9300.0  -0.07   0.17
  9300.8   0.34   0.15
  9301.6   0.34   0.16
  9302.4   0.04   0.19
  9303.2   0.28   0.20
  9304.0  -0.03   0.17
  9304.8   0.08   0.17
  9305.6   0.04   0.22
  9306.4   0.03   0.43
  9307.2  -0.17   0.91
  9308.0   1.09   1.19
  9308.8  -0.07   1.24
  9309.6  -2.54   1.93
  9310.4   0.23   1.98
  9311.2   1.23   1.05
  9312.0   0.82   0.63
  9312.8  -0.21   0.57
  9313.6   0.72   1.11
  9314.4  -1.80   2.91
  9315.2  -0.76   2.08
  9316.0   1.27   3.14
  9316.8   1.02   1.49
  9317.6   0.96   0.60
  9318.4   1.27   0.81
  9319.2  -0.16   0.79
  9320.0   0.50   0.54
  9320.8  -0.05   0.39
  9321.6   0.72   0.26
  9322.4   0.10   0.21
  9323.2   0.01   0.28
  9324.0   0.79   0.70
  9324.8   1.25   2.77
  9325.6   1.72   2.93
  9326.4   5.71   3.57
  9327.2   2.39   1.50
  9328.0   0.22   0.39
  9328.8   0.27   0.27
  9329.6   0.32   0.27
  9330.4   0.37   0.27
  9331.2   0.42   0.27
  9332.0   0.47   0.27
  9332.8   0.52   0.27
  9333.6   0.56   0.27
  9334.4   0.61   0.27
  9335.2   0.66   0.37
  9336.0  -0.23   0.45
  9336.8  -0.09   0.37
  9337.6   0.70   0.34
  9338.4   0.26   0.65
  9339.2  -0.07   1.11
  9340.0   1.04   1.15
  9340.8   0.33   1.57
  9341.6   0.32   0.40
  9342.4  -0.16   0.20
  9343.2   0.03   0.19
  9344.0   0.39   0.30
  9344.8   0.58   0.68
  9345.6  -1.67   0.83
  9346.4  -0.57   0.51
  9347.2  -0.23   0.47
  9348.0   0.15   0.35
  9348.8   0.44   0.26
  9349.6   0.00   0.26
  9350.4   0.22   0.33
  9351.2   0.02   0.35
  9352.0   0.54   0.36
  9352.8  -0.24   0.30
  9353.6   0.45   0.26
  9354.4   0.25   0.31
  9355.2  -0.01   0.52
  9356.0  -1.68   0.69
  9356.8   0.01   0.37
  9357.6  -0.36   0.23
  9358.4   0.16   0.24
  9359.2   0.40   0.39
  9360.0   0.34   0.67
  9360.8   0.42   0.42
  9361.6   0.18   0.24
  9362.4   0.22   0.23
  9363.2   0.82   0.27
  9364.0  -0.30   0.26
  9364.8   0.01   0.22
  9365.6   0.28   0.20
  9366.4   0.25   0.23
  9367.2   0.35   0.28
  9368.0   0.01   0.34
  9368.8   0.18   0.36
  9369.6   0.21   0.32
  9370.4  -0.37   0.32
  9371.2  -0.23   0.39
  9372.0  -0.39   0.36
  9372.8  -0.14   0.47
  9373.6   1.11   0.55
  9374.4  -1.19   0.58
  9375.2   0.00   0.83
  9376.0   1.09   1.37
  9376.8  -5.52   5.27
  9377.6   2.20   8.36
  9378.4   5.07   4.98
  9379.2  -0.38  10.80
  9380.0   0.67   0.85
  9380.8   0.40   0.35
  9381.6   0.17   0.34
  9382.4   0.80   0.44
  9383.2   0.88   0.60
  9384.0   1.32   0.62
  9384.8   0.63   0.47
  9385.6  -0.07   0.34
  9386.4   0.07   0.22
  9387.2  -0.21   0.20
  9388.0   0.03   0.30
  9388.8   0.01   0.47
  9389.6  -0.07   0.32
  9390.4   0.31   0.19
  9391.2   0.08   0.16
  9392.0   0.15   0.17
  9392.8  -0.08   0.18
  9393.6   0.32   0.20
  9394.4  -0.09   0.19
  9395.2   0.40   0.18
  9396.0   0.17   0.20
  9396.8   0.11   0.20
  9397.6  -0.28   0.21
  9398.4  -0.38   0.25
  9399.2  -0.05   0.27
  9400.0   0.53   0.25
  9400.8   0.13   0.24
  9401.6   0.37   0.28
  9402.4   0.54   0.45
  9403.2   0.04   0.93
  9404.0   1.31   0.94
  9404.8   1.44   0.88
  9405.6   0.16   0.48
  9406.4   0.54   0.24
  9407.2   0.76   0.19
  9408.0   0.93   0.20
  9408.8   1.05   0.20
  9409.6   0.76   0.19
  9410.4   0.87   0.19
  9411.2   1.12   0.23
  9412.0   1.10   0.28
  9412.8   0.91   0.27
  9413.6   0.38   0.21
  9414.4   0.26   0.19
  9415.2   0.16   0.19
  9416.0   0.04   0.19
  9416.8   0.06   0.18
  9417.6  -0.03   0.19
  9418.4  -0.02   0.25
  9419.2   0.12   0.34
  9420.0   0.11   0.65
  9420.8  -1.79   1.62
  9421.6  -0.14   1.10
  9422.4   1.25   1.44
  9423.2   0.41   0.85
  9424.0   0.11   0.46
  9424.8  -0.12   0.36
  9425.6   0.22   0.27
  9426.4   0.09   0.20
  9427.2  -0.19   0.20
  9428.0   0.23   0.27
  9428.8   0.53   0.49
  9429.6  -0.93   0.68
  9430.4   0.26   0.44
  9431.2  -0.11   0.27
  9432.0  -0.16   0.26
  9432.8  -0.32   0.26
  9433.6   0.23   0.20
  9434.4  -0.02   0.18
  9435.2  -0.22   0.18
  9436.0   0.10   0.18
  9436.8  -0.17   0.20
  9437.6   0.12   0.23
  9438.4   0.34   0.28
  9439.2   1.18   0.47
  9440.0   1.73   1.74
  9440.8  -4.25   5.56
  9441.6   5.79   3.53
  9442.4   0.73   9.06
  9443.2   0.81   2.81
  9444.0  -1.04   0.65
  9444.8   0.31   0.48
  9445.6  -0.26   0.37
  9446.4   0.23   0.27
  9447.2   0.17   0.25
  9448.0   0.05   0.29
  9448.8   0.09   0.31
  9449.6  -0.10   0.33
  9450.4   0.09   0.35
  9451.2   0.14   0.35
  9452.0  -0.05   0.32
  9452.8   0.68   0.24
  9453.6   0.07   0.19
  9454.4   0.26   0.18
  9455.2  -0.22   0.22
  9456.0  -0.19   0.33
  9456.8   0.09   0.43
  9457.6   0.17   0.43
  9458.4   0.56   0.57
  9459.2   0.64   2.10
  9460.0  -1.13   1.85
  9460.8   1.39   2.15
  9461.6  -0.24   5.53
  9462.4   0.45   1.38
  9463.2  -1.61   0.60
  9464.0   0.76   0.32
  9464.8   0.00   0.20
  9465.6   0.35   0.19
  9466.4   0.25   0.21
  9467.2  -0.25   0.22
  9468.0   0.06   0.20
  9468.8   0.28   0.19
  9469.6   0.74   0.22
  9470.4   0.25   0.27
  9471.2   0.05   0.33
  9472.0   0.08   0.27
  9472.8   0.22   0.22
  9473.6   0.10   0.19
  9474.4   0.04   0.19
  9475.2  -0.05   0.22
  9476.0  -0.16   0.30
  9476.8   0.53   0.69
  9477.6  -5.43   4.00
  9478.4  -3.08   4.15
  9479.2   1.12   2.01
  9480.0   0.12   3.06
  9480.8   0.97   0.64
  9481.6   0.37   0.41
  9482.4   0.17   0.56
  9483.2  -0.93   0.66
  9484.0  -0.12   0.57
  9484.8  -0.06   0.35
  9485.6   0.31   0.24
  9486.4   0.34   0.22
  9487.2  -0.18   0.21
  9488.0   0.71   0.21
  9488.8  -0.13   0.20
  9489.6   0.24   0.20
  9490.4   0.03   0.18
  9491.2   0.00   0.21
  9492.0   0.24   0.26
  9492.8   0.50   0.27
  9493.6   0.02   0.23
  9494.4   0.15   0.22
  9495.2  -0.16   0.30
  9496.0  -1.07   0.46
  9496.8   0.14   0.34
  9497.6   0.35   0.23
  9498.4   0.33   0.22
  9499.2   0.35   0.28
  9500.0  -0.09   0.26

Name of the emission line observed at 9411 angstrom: H-beta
